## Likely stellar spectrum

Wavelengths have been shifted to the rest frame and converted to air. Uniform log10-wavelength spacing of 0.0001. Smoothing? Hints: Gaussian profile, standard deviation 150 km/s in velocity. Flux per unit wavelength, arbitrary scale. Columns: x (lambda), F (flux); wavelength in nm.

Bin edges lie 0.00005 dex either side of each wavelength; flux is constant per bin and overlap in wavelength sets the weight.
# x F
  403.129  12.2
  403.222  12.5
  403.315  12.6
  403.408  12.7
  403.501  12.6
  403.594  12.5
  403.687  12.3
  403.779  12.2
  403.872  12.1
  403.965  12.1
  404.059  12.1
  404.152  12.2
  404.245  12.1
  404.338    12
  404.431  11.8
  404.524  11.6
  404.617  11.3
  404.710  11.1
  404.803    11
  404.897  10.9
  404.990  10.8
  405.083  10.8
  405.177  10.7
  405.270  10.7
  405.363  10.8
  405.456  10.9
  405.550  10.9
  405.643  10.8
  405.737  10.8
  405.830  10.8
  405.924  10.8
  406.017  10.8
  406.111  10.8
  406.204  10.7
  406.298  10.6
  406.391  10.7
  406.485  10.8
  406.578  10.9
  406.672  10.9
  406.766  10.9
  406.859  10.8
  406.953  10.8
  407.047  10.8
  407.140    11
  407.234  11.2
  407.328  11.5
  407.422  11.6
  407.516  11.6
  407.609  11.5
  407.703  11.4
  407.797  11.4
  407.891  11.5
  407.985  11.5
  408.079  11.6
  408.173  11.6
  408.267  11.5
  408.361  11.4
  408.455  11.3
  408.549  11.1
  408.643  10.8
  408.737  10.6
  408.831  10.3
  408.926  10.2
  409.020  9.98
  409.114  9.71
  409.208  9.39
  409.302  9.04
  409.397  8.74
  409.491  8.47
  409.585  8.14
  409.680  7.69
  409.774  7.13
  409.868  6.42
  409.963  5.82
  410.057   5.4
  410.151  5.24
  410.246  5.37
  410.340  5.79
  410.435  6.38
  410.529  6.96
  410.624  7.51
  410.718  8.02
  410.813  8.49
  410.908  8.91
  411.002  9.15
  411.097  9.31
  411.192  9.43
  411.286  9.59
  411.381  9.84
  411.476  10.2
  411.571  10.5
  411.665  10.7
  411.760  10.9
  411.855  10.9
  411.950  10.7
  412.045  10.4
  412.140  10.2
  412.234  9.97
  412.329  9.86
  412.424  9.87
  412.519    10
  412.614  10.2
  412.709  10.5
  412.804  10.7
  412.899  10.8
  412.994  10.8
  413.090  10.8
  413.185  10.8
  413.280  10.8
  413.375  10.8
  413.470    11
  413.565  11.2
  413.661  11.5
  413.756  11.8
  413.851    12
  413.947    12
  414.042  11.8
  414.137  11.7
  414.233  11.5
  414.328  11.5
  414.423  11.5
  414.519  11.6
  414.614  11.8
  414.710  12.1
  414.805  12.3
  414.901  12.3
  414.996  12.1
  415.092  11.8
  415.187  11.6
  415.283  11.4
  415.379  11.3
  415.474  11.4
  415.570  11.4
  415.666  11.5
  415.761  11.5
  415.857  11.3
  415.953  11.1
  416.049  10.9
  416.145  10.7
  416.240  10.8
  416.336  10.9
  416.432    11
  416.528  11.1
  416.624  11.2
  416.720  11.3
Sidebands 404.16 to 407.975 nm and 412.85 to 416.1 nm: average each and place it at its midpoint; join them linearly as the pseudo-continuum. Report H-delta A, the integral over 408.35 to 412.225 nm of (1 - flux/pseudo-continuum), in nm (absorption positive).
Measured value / 0.81 nm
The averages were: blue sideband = 11.1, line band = 8.92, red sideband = 11.5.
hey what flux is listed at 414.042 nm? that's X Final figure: 11.8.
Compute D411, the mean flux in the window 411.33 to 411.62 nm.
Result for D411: 10.2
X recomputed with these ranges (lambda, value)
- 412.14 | 10.2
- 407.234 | 11.2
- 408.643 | 10.8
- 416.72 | 11.3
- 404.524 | 11.6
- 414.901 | 12.3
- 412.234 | 9.97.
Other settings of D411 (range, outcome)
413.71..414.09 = 11.9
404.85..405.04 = 10.9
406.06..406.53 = 10.7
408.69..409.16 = 10.2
